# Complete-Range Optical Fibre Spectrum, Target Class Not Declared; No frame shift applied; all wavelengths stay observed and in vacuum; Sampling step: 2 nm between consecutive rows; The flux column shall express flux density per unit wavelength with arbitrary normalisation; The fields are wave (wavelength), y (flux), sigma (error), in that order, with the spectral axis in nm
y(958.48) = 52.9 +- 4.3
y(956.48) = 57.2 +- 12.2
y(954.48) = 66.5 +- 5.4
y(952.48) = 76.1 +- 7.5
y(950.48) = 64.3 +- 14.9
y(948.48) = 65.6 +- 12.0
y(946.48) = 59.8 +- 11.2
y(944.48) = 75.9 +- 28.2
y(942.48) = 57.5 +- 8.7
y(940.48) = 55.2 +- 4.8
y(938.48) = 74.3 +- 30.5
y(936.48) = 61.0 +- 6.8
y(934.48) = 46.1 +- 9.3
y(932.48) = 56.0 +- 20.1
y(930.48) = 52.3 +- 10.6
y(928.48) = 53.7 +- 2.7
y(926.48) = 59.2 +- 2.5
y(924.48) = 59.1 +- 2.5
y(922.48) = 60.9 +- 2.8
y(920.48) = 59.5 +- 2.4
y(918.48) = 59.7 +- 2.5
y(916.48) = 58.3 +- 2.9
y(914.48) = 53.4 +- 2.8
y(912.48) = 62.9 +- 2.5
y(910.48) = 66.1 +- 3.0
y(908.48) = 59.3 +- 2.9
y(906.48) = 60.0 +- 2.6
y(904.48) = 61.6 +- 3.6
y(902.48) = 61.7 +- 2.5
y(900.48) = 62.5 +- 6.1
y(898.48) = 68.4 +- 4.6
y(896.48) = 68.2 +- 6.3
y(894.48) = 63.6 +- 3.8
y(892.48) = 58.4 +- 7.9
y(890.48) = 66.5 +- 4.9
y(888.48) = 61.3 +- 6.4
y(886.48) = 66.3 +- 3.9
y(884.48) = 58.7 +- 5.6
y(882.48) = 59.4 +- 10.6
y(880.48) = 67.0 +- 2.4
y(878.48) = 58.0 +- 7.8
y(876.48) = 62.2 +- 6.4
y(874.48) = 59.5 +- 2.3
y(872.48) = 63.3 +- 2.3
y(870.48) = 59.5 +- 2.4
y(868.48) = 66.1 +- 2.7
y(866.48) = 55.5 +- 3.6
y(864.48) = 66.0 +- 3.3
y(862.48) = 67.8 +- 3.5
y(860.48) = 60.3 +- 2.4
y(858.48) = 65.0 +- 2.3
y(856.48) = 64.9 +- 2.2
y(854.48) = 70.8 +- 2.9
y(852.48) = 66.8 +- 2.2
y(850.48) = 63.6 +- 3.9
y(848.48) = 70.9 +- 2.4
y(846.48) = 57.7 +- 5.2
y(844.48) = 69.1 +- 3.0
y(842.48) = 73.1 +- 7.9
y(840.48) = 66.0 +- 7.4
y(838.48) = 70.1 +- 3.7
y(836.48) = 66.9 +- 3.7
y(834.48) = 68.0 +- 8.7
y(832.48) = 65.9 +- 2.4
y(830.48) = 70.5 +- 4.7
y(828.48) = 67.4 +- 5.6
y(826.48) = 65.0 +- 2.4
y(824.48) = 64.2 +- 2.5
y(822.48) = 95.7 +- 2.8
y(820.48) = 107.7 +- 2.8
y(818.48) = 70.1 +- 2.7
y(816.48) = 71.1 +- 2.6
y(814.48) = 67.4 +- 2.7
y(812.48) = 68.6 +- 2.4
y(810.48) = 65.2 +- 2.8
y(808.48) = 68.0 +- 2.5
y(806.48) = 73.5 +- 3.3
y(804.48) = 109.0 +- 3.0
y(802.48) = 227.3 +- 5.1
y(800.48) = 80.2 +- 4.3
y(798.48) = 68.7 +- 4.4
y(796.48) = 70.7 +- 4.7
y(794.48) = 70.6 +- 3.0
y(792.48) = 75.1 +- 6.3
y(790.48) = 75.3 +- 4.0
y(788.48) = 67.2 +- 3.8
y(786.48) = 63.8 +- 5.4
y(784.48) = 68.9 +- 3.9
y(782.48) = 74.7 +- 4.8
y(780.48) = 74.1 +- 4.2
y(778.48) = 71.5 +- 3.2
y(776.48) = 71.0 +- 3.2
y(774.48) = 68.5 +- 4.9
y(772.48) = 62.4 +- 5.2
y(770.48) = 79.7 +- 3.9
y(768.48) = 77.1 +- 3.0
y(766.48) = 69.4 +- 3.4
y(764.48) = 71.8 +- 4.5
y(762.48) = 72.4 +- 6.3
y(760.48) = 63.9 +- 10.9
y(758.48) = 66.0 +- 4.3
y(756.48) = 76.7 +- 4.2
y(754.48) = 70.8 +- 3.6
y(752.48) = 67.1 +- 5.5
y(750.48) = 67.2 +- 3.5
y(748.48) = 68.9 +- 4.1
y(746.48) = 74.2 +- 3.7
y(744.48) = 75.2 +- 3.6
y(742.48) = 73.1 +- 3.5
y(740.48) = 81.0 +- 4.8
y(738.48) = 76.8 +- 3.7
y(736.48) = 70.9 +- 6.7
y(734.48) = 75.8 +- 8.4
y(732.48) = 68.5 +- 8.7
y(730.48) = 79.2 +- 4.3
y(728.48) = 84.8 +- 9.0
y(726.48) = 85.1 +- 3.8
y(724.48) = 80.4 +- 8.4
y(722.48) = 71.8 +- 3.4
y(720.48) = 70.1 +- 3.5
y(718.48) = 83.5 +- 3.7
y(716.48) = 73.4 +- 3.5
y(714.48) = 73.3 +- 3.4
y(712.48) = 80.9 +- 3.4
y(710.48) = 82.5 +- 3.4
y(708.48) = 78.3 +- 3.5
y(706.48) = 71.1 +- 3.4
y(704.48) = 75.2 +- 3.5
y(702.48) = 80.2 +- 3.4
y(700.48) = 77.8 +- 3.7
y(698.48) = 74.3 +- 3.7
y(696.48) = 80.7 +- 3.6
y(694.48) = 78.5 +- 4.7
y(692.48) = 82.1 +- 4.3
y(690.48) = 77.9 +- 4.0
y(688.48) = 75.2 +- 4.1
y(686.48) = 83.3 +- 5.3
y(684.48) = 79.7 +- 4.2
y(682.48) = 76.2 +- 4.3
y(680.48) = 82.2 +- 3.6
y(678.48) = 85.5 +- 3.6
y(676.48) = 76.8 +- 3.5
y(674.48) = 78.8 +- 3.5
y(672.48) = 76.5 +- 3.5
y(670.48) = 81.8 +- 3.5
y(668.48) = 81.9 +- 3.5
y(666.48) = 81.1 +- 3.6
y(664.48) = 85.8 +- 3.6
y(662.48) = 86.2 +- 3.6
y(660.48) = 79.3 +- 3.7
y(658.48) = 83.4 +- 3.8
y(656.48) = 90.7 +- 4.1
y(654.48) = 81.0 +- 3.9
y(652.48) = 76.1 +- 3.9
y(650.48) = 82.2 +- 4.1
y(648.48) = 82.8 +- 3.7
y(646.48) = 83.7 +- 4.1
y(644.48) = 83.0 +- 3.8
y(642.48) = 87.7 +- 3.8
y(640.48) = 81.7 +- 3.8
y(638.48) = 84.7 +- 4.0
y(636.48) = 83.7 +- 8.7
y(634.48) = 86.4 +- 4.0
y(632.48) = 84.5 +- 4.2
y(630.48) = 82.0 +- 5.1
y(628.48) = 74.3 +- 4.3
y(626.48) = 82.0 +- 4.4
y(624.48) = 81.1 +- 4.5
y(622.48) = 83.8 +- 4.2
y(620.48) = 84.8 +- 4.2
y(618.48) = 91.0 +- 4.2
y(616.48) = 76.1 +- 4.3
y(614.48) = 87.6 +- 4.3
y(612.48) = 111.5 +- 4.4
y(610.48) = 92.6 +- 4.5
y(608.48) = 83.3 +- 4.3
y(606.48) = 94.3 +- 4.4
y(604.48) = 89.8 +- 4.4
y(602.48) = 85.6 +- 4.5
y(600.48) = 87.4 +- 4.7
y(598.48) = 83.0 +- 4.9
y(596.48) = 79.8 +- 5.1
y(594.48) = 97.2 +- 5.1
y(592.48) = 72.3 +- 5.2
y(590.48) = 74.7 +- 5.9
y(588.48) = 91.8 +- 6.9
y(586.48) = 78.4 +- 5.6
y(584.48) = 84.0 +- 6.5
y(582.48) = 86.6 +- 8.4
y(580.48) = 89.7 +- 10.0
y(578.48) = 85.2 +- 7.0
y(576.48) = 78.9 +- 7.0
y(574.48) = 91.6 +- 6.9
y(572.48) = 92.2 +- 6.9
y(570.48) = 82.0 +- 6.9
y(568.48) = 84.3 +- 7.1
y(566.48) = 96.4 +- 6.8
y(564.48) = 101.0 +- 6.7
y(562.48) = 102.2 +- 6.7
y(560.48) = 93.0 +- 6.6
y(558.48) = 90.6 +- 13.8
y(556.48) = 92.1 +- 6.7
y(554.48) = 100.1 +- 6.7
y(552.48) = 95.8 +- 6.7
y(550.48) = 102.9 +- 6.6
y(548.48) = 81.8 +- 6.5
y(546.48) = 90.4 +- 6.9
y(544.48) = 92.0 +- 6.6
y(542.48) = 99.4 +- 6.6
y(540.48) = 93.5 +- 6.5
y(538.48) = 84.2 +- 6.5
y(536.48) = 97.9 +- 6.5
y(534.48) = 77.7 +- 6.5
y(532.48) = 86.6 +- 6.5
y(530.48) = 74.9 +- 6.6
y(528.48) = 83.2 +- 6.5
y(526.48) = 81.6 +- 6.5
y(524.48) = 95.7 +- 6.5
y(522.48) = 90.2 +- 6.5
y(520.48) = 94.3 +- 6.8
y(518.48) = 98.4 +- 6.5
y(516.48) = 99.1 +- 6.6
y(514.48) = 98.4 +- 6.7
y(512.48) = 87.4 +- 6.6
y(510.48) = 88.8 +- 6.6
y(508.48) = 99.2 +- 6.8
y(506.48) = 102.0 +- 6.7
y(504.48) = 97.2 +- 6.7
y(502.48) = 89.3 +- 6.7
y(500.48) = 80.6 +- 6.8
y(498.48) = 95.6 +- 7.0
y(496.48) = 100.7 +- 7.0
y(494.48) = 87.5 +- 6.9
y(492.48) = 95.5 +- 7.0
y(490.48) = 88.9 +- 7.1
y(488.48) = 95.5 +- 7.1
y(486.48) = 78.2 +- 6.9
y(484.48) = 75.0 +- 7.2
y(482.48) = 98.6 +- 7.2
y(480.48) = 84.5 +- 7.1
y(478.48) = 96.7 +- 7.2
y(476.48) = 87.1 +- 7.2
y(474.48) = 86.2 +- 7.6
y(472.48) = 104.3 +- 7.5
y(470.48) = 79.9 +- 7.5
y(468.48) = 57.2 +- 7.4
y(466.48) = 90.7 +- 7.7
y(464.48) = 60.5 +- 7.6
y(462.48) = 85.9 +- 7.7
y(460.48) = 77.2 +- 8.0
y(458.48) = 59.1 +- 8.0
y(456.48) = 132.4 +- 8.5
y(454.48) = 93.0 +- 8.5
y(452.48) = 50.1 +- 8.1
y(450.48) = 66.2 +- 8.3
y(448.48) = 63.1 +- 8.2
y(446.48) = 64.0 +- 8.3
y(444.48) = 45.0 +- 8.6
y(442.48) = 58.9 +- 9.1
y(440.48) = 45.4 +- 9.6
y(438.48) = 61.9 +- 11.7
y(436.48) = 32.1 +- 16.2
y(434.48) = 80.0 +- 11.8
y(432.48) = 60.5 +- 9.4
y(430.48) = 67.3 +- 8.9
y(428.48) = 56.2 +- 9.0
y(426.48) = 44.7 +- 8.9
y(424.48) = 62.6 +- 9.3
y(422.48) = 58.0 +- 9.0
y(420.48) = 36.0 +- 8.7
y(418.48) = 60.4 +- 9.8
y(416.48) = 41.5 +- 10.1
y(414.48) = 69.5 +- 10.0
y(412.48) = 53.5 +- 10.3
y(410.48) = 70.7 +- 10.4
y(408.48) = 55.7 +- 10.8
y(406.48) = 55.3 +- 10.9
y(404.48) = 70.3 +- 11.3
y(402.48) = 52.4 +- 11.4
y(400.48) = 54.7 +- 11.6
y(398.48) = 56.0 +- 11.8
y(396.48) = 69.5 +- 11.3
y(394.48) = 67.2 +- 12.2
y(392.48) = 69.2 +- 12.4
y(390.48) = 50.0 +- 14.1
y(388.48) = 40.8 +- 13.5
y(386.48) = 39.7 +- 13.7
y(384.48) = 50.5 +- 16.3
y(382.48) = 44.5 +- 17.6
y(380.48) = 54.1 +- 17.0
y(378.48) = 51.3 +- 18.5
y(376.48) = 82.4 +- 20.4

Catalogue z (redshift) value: 0.222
